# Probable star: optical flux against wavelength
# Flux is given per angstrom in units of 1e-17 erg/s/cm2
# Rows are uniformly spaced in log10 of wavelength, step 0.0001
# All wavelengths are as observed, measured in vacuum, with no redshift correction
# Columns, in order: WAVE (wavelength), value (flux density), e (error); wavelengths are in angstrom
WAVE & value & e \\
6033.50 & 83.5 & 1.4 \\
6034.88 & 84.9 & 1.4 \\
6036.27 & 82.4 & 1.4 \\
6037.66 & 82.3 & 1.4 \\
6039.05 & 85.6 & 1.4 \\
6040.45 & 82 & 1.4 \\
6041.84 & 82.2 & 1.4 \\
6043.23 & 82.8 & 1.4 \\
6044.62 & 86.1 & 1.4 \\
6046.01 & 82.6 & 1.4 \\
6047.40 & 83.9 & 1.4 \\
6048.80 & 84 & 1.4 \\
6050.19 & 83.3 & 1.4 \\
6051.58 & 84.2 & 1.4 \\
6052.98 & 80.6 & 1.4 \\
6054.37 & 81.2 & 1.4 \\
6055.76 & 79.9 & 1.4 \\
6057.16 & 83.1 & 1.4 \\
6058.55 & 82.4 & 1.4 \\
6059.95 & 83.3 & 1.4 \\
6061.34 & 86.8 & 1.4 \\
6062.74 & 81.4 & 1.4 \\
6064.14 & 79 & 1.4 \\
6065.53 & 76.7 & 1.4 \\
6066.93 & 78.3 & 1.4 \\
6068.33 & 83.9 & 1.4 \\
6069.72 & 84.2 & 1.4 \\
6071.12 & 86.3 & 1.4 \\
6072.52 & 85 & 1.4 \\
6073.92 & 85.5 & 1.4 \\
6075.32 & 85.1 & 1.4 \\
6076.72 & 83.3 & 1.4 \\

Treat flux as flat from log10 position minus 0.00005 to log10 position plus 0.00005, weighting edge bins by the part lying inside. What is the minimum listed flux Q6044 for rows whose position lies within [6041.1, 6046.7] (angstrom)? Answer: 82.2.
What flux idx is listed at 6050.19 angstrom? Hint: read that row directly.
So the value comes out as 83.3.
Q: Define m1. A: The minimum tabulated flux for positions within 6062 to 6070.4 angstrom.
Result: 76.7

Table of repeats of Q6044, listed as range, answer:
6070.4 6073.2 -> 85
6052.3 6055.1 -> 80.6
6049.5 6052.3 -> 83.3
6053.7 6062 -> 79.9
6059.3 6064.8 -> 79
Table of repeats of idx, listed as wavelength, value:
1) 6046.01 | 82.6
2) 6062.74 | 81.4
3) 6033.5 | 83.5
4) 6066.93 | 78.3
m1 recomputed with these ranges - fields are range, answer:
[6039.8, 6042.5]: 82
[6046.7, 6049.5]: 83.9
